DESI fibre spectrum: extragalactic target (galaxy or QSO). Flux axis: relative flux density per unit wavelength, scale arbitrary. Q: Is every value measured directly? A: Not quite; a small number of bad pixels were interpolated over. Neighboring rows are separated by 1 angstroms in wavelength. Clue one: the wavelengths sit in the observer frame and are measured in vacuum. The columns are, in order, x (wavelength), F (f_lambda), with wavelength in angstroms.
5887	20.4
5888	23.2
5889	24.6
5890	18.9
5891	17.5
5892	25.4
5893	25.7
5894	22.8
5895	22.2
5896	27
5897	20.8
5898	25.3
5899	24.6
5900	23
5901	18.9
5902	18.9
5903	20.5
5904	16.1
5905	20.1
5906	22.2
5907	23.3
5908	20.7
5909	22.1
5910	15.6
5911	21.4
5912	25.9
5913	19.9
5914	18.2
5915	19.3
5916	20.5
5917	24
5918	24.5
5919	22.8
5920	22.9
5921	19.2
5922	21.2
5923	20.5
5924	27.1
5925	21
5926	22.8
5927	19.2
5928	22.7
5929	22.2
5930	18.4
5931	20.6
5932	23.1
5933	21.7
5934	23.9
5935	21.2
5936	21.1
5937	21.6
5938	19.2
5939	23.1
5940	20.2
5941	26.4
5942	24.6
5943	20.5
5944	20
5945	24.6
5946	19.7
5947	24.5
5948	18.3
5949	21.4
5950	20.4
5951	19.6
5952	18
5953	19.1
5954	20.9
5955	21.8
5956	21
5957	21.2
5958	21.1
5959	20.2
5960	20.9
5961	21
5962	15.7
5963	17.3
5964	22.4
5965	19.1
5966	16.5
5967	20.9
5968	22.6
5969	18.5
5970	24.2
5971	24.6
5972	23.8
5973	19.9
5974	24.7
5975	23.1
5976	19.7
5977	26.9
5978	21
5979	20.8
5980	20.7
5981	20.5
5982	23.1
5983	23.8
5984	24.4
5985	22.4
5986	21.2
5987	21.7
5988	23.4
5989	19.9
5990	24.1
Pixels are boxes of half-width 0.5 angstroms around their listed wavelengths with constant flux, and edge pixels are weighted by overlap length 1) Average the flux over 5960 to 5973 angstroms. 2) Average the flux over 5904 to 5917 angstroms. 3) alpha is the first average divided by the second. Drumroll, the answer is 1.0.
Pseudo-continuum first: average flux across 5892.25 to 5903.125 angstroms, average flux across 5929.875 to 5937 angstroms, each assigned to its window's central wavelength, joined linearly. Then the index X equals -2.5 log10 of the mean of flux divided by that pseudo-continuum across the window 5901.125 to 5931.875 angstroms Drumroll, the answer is 0.05 mag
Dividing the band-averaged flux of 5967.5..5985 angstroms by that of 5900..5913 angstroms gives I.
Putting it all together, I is 1.1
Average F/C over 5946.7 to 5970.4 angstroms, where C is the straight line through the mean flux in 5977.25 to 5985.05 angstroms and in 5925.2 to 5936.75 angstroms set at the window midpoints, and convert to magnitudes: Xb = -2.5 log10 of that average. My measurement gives 0.09 mag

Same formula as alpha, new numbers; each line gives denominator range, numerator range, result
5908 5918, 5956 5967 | 0.94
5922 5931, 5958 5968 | 0.90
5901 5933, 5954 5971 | 0.96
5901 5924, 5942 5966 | 0.97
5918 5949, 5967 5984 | 1.02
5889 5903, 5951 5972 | 0.91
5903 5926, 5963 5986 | 1.03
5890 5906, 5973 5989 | 1.02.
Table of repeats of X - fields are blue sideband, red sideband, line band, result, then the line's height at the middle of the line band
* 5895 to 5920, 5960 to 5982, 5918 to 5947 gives -0.027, 21.4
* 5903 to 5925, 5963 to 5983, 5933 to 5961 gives 0.011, 21.5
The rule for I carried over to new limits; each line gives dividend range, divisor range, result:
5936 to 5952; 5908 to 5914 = 1.04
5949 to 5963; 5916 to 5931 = 0.91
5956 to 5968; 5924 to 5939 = 0.92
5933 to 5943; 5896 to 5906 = 1.05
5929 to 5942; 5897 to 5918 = 1.03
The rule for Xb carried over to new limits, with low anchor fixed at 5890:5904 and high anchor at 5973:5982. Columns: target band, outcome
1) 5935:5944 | 0.01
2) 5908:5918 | 0.06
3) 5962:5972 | 0.08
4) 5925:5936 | 0.03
